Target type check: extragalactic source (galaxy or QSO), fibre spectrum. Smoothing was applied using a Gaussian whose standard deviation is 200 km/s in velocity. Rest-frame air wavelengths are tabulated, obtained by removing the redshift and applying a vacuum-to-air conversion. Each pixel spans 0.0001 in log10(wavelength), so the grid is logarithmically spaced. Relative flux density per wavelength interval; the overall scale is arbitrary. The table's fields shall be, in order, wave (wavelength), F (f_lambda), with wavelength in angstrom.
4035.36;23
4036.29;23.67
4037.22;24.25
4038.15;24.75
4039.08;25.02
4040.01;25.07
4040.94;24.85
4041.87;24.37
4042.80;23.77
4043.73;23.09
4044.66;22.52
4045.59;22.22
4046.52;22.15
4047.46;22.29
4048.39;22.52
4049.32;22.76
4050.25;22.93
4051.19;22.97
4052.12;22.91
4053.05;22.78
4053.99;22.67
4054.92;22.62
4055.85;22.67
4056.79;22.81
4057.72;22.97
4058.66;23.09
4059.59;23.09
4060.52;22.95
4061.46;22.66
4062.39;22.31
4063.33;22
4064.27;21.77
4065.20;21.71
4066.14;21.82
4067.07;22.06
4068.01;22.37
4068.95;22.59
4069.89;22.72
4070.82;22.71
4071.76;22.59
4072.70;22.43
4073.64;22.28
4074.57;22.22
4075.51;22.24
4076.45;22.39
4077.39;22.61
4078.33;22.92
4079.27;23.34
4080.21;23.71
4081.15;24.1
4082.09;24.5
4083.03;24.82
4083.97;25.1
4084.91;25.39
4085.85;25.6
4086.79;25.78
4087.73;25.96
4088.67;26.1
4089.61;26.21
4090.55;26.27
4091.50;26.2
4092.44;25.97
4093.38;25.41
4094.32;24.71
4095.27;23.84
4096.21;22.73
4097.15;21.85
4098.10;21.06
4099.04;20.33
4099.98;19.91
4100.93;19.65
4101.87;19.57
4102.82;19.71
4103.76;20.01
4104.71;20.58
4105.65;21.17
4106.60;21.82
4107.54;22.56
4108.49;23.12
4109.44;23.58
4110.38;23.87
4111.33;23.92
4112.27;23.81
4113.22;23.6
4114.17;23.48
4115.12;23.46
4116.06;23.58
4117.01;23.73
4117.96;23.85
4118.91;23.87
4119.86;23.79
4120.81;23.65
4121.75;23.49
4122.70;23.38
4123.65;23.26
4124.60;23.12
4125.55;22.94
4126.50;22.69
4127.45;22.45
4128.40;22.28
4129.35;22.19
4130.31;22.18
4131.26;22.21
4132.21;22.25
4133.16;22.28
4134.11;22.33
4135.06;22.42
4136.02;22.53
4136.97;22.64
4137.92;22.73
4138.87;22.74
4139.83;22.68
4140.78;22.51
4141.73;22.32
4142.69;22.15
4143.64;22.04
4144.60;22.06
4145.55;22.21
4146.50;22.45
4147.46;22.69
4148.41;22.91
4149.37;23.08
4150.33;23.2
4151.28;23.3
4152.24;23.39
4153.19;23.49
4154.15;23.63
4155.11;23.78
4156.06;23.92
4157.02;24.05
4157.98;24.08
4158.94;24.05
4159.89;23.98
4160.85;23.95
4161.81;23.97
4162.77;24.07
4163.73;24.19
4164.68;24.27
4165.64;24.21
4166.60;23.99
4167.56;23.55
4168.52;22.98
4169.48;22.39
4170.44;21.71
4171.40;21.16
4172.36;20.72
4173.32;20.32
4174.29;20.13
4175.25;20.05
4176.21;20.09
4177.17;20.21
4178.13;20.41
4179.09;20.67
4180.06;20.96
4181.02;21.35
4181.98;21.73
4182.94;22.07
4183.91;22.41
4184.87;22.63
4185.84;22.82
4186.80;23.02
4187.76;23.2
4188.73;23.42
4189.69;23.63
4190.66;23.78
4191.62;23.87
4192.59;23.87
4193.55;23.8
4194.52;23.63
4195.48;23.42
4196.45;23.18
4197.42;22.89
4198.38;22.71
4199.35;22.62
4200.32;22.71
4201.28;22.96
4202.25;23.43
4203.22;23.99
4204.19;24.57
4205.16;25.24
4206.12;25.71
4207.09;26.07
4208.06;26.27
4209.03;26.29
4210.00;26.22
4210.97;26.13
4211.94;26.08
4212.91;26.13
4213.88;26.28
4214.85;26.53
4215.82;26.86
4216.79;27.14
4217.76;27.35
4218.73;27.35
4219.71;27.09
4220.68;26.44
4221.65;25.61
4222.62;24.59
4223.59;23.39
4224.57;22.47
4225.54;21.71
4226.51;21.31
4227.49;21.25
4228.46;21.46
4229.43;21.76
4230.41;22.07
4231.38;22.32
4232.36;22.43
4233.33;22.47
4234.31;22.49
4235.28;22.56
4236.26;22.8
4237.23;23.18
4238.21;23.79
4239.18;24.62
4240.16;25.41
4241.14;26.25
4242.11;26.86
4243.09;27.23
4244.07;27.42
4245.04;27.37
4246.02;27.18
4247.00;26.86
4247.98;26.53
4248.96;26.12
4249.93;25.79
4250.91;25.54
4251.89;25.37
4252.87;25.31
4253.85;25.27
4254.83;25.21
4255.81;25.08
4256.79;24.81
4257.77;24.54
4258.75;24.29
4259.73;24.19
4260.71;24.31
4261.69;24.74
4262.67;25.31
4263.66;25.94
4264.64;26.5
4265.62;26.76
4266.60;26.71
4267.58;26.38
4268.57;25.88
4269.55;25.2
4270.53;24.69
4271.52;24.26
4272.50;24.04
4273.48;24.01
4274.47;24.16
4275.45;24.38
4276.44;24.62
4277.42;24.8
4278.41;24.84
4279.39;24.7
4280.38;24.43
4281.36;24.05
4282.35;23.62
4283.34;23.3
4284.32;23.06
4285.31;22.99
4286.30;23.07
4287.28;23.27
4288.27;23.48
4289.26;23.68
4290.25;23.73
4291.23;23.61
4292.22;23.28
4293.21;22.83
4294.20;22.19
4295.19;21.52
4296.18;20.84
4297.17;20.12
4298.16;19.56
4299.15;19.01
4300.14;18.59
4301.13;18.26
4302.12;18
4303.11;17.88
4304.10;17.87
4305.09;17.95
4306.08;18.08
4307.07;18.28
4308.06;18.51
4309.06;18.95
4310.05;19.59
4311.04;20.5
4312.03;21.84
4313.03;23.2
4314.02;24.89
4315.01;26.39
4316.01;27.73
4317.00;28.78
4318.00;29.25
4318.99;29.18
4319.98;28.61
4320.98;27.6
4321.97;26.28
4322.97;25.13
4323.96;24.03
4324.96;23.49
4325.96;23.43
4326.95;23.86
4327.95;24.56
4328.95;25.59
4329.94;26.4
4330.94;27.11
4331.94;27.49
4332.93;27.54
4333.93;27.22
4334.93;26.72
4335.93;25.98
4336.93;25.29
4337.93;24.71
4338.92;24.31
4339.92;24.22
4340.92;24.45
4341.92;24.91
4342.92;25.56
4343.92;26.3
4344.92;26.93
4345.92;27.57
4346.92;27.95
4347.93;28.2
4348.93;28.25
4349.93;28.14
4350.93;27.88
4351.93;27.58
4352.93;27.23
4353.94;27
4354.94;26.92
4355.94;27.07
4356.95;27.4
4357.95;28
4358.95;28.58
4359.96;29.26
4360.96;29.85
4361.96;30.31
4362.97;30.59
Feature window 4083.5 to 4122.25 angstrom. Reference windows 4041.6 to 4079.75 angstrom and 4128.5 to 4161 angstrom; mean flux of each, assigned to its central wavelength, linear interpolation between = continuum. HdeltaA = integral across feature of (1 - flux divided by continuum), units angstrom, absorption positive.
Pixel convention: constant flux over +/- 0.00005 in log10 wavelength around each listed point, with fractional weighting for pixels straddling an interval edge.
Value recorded -1.1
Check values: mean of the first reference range 22.6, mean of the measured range 23.4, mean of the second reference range 22.9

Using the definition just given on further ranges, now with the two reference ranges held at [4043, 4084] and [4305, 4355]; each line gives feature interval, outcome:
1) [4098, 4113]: 1.0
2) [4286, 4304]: 2.7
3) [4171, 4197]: 2.0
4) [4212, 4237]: 0.2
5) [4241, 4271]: -1.5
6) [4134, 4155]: 0.7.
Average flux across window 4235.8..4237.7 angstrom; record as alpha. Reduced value 23.1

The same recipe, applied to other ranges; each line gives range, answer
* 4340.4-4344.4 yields 25.3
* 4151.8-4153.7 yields 23.5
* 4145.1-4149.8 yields 22.7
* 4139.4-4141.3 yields 22.7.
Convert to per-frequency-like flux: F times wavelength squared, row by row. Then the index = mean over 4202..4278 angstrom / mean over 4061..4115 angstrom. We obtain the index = 1.2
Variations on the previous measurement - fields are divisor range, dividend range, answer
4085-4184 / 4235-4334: 1.13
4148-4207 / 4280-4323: 1.04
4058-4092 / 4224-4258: 1.12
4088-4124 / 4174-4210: 1.04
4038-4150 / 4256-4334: 1.13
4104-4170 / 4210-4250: 1.13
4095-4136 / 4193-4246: 1.15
